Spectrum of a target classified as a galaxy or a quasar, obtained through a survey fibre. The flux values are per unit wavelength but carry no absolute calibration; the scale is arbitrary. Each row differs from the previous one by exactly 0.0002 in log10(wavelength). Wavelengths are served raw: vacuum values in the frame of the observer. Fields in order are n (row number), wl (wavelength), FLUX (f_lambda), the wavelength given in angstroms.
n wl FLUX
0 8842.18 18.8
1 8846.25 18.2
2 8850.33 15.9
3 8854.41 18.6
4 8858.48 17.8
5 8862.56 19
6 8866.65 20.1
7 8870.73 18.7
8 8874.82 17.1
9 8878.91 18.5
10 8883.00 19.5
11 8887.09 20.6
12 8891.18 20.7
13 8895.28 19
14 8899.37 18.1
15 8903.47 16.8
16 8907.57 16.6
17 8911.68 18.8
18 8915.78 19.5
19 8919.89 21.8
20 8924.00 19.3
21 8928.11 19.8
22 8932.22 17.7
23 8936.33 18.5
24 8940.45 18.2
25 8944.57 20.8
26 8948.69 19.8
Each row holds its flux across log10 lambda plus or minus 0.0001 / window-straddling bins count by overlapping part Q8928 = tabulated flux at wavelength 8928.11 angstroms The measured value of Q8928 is 19.8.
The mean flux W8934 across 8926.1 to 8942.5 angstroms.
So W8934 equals 18.6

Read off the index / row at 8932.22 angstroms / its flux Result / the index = 17.7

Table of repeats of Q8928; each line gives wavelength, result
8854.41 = 18.6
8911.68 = 18.8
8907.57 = 16.6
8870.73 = 18.7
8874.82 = 17.1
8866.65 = 20.1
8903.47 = 16.8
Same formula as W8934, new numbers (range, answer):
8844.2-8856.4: 17.6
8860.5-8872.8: 19.2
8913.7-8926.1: 20.2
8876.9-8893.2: 19.8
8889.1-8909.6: 18.3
